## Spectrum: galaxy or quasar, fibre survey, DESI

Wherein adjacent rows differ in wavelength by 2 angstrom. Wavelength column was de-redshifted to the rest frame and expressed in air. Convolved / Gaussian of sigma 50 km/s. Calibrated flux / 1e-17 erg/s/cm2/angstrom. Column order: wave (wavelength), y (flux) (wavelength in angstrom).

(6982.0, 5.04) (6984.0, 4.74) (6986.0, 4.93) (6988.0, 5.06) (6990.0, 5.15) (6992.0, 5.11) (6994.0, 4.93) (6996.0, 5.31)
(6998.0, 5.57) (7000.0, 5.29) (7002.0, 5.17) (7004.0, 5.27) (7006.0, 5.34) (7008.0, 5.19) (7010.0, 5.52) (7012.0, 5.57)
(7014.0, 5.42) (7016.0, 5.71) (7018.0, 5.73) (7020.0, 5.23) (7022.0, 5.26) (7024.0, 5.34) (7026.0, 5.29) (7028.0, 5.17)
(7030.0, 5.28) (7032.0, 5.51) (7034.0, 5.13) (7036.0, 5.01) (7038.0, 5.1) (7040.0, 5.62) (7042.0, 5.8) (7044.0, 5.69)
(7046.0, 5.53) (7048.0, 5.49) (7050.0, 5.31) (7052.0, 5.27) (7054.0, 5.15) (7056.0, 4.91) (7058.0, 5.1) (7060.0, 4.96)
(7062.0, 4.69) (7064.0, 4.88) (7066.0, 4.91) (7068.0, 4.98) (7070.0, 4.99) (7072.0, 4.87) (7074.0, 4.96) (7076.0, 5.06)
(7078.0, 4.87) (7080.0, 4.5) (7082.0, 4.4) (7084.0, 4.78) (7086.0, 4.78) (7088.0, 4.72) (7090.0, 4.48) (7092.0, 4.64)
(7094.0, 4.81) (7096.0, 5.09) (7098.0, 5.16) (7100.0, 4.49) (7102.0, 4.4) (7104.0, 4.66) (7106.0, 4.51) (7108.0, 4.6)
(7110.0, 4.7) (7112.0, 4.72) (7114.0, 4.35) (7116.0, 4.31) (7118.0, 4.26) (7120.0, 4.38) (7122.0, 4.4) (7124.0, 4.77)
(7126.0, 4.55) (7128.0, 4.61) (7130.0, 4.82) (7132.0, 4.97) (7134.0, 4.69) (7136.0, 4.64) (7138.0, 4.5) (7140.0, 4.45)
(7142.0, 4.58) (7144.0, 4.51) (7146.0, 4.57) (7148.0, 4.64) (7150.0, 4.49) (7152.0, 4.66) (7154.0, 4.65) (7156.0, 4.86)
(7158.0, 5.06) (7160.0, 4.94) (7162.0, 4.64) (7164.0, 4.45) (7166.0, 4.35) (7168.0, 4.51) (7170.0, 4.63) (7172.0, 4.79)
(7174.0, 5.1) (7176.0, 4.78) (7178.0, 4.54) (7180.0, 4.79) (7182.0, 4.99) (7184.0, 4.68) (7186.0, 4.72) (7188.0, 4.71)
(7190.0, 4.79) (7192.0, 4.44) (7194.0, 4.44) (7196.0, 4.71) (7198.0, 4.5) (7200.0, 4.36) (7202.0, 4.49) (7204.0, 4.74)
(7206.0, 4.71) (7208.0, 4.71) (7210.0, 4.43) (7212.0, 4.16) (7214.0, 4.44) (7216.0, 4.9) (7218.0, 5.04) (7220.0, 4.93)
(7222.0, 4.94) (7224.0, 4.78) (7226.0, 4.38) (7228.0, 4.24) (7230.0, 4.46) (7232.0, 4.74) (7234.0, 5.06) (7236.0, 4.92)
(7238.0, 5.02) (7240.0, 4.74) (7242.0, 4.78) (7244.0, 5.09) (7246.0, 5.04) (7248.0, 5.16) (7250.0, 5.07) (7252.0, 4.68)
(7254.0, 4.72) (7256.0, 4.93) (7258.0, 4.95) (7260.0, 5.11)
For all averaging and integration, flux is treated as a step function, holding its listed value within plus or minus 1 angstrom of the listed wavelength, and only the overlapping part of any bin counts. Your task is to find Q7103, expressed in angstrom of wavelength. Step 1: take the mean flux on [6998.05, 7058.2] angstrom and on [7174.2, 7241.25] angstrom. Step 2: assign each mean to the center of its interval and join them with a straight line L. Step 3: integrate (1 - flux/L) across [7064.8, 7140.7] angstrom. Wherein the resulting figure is 5.9 angstrom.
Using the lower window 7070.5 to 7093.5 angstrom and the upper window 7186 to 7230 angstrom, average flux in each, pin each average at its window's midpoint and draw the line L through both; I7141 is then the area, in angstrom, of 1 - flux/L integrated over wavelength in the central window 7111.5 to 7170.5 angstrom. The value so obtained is 1.0 angstrom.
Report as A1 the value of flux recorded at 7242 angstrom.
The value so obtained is 4.78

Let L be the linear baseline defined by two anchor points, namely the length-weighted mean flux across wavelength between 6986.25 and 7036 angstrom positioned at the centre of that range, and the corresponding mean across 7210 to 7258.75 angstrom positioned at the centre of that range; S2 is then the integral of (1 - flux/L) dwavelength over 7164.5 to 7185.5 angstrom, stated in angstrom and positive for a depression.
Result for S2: 0.92 angstrom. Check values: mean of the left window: 5.3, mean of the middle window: 4.71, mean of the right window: 4.79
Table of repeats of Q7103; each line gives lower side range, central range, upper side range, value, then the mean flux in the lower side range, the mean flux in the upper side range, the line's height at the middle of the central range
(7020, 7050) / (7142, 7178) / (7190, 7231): 1.0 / 5.37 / 4.59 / 4.82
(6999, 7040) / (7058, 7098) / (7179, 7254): 2.5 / 5.33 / 4.72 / 5.15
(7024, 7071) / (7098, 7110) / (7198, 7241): 1.0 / 5.21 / 4.67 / 5.03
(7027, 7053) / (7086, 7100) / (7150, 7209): 0.9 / 5.38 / 4.68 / 5.11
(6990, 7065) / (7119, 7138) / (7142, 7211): 0.9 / 5.29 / 4.66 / 4.86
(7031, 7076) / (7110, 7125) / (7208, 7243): 1.6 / 5.17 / 4.7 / 5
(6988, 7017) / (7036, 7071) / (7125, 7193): -0.6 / 5.32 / 4.68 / 5.11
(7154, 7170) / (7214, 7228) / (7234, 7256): 0.3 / 4.68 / 4.93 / 4.86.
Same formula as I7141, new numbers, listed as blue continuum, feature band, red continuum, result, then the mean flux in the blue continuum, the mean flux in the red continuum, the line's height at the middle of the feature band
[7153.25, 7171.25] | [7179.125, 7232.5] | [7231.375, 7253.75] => 2.0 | 4.68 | 4.93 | 4.82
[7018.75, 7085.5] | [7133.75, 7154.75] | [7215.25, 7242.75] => 1.6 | 5.12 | 4.78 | 4.94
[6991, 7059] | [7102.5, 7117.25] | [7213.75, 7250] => 1.7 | 5.33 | 4.83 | 5.13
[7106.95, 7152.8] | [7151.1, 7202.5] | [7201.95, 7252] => -0.2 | 4.57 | 4.76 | 4.66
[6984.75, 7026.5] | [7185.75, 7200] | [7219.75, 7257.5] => 0.9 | 5.3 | 4.82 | 4.92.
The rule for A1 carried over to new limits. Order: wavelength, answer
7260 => 5.11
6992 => 5.11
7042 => 5.8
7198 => 4.5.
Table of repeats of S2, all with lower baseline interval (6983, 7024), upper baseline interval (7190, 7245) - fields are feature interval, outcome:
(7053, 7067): 0.5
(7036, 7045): -0.6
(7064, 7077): 0.3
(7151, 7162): 0.1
